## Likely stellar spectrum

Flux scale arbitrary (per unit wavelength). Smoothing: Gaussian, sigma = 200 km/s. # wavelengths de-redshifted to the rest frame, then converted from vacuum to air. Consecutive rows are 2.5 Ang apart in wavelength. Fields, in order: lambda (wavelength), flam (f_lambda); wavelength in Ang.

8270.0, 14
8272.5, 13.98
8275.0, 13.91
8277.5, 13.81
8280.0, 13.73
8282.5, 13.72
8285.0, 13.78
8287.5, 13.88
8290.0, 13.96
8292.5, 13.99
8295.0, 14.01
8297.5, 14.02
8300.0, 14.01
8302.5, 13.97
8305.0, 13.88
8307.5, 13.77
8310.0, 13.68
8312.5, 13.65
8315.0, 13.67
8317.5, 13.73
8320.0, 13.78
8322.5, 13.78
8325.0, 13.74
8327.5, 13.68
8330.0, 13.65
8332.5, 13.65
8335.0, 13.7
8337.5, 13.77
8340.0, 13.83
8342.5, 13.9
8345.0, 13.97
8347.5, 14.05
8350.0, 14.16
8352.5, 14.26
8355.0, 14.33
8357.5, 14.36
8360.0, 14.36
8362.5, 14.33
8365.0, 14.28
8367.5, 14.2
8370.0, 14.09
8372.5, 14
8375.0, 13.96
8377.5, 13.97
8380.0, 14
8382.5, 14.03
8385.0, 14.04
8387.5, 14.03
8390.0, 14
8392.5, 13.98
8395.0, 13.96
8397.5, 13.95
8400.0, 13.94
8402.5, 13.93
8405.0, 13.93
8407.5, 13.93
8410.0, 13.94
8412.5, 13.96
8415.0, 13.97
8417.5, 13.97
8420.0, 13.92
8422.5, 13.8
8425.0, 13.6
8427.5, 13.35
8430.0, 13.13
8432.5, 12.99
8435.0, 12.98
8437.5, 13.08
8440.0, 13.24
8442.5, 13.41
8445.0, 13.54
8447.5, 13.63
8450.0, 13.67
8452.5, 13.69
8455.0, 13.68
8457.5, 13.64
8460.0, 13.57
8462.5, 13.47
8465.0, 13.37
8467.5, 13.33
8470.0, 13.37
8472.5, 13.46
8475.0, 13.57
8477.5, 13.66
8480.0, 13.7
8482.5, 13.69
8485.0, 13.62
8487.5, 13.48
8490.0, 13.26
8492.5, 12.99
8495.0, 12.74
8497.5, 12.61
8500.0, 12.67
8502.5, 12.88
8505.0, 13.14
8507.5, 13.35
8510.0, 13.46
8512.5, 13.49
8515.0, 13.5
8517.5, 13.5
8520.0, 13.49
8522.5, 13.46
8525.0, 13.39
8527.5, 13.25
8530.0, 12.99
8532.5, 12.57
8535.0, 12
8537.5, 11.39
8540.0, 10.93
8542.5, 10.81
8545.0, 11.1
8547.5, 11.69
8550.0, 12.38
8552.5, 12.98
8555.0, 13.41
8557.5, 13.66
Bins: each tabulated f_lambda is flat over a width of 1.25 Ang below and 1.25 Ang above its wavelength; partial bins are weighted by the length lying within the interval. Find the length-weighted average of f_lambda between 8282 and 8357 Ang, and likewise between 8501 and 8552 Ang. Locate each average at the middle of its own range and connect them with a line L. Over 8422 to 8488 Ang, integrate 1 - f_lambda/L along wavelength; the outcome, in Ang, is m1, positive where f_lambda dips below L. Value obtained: -2.0 Ang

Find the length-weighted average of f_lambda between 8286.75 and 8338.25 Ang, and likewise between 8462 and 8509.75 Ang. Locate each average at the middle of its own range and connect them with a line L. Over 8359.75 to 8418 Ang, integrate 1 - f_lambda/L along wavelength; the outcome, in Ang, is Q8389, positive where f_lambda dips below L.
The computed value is -1.9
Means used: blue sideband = 13.8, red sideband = 13.3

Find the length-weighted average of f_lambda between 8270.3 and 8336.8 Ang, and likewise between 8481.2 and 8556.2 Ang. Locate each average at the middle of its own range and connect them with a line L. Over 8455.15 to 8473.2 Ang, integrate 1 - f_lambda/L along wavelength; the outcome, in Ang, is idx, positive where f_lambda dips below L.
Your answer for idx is -0.6 Ang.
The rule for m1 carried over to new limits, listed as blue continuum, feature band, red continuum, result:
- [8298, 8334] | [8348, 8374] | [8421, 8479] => -1.1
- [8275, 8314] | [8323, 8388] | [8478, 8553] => -2.1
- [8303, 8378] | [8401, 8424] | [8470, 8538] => -0.5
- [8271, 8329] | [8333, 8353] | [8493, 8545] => -0.5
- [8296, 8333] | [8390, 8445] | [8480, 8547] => -1.5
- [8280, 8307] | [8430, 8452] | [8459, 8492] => 0.4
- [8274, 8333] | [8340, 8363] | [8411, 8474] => -0.8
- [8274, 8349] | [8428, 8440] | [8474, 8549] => 0.1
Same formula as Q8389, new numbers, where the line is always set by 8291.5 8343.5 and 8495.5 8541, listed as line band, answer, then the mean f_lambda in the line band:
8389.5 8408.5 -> -0.7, 14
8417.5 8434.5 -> -0.2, 13.5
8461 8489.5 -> -0.9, 13.5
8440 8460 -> -0.6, 13.6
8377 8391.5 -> -0.5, 14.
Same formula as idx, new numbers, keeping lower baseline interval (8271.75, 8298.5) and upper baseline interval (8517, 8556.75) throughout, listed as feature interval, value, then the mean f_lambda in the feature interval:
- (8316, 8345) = -0.3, 13.8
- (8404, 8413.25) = -0.5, 13.9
